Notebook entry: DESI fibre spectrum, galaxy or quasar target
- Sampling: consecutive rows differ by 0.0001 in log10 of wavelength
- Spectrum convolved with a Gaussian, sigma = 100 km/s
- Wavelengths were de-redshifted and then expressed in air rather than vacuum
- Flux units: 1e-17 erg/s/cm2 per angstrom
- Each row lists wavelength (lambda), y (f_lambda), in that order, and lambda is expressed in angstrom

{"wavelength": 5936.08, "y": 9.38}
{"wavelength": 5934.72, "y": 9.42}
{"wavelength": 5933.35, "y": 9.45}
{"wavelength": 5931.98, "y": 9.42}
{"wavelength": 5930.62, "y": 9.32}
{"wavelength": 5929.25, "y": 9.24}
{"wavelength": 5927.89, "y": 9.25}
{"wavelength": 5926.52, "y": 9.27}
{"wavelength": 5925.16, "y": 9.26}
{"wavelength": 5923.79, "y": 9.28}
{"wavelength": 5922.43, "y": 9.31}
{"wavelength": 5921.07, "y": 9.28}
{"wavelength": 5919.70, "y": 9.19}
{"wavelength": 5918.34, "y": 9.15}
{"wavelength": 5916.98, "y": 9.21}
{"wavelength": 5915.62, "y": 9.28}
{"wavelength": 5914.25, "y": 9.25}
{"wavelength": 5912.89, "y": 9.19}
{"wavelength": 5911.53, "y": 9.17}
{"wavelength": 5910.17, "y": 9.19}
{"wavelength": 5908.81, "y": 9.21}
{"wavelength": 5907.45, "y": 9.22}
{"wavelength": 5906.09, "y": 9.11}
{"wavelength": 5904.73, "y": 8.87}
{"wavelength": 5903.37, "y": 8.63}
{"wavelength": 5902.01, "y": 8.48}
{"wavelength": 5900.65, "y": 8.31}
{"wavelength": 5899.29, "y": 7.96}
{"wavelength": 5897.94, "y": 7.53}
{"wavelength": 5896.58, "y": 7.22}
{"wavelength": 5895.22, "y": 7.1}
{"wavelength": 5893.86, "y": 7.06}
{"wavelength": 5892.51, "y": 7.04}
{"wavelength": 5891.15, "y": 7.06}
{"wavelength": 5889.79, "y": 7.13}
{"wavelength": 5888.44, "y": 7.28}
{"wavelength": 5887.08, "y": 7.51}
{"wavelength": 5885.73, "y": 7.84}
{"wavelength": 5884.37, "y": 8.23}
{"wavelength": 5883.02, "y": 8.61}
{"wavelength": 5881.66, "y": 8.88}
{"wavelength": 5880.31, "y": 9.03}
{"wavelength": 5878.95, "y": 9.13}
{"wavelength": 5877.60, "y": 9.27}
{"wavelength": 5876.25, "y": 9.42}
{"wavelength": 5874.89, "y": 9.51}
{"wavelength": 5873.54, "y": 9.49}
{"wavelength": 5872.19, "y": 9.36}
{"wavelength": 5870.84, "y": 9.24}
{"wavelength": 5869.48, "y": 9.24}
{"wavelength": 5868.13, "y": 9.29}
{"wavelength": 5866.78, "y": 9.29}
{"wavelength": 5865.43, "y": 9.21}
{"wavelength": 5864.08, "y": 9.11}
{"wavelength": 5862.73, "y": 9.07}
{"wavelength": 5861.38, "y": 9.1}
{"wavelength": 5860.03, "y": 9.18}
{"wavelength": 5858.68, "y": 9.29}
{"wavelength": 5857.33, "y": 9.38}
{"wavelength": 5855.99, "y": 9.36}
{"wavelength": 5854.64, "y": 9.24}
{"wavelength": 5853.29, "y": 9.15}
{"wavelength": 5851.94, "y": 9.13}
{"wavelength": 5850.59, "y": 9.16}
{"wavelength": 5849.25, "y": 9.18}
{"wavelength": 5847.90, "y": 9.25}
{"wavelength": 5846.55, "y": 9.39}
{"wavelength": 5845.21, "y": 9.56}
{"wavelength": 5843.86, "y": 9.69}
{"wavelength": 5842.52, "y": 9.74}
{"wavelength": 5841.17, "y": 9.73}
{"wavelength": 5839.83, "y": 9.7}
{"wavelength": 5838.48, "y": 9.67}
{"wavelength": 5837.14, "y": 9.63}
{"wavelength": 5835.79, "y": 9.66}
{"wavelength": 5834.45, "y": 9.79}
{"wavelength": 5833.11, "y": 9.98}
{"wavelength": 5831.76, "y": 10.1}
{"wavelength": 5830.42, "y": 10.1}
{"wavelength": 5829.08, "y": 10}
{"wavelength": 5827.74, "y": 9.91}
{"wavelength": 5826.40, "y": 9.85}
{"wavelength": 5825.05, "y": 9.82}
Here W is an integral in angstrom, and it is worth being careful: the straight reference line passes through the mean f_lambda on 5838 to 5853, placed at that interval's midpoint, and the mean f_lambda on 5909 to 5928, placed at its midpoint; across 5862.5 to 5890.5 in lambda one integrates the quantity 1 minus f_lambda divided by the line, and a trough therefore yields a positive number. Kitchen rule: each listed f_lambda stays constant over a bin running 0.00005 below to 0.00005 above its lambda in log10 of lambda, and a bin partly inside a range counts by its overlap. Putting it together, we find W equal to 1.7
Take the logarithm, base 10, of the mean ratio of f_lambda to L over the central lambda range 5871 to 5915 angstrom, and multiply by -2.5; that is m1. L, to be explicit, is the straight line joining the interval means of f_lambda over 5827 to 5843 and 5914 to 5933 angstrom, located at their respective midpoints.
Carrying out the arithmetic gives 0.12 mag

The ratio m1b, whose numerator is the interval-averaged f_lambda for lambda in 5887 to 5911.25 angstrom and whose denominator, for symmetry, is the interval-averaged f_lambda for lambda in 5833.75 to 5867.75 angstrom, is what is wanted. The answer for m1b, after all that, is 0.86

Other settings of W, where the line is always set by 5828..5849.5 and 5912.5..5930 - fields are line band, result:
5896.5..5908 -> 1.14 angstrom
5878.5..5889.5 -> 1.40 angstrom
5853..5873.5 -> 0.70 angstrom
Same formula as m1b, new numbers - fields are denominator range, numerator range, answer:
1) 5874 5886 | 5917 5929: 1.04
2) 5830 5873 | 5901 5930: 0.97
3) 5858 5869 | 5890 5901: 0.80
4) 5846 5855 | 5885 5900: 0.80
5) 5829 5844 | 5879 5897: 0.79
